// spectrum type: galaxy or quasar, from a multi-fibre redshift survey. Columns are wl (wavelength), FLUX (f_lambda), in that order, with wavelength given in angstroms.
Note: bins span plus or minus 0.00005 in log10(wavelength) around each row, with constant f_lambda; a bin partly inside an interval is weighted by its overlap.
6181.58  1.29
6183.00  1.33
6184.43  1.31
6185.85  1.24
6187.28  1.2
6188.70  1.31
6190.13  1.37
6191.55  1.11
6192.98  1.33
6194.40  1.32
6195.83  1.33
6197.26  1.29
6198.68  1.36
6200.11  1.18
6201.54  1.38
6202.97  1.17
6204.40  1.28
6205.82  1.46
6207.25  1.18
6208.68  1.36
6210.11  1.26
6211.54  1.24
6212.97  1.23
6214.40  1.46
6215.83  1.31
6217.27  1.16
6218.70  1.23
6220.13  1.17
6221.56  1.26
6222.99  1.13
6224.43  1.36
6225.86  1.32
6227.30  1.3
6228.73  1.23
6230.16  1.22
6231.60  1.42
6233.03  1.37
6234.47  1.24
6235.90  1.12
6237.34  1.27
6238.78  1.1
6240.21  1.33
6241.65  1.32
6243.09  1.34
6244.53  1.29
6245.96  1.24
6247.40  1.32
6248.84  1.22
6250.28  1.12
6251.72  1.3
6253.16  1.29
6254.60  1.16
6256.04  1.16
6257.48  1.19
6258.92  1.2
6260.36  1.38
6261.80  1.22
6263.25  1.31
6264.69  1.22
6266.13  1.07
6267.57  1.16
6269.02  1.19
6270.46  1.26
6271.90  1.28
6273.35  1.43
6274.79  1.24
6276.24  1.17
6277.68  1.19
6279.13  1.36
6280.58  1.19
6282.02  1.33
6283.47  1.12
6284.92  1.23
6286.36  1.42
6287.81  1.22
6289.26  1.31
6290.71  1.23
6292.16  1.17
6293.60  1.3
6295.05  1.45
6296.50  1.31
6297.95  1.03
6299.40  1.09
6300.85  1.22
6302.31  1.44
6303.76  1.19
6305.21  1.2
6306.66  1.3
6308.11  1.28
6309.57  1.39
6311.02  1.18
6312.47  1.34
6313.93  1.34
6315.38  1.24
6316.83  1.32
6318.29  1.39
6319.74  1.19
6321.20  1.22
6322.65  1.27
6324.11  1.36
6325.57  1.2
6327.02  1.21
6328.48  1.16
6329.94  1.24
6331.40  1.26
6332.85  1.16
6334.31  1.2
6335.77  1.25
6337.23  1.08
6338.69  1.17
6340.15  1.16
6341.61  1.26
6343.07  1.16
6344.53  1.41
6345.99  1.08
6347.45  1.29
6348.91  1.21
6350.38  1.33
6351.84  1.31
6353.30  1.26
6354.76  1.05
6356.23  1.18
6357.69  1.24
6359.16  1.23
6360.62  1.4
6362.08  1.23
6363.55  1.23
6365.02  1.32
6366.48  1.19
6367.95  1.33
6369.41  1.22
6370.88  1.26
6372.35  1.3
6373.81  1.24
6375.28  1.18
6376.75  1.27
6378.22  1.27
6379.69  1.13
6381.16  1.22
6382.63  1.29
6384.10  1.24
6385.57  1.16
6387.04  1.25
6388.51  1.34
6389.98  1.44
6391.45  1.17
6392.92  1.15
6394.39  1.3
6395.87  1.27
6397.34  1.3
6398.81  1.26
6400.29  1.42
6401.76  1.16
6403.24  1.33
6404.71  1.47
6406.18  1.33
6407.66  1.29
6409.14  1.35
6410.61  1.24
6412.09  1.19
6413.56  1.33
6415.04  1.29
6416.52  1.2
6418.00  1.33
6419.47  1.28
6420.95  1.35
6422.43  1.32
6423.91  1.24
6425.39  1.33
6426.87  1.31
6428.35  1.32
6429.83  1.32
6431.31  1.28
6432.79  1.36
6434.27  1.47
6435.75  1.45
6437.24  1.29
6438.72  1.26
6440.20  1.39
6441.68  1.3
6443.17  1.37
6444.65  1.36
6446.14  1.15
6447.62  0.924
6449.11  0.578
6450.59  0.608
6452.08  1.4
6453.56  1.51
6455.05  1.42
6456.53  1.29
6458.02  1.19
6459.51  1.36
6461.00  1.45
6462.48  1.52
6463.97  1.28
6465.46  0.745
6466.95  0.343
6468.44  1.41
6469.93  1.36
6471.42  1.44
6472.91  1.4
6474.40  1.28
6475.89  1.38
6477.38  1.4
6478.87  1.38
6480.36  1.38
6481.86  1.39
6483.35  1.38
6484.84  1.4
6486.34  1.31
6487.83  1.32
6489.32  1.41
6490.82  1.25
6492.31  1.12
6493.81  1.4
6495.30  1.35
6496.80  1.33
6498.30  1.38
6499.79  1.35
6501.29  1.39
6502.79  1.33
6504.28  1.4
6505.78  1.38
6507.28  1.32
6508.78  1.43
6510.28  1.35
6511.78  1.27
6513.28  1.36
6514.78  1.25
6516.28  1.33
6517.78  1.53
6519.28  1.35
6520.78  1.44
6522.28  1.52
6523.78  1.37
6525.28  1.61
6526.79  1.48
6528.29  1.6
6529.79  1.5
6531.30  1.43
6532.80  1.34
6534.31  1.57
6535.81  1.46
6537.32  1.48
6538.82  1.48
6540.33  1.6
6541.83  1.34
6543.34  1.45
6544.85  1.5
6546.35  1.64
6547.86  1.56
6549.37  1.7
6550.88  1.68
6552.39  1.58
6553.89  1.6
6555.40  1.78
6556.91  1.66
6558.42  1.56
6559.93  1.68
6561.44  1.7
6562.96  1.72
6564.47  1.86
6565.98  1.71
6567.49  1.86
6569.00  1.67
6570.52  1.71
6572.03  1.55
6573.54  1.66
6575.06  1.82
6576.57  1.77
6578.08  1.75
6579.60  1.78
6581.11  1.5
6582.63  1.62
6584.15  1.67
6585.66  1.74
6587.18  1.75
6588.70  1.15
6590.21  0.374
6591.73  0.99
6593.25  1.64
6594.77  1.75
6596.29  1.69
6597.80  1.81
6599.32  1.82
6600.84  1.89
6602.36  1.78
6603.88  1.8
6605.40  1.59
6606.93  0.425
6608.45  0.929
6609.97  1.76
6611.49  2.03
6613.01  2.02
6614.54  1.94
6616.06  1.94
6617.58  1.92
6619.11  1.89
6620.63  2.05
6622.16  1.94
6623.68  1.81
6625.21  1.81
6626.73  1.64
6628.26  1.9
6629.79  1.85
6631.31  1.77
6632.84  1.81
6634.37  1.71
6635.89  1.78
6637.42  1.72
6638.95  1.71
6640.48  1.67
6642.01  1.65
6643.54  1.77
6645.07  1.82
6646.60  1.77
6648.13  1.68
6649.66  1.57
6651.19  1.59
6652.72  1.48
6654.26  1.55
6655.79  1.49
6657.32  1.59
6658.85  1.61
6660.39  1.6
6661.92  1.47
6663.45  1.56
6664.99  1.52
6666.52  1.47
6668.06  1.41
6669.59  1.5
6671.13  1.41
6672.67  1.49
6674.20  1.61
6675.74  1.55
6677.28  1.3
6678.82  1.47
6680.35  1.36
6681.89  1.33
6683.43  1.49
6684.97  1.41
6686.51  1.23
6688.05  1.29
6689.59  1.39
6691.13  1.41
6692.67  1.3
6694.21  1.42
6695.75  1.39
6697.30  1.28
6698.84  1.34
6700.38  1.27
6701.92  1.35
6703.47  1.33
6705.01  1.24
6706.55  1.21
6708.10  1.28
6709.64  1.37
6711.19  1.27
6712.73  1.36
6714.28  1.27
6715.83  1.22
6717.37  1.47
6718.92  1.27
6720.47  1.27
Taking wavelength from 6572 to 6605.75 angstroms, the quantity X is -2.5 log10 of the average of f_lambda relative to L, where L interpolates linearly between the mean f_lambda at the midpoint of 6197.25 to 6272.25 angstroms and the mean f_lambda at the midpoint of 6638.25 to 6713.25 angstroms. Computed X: -0.13 mag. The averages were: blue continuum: 1.26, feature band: 1.61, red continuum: 1.46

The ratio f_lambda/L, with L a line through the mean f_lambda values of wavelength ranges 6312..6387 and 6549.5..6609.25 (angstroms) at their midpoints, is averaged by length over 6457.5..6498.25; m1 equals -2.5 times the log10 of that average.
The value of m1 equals 0.11 mag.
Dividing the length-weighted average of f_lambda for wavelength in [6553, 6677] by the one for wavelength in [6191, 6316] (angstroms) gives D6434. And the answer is 1.31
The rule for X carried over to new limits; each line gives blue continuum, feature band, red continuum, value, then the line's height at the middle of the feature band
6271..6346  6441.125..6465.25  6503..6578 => 0.18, 1.43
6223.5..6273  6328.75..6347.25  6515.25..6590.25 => 0.12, 1.35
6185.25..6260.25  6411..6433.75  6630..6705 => 0.06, 1.38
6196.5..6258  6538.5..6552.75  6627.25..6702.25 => -0.07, 1.46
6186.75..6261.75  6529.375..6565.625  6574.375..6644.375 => 0.02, 1.61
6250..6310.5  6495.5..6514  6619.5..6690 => 0.08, 1.46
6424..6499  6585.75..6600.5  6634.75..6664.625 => 0.04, 1.53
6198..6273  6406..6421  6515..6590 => 0.12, 1.44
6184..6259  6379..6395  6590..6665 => 0.15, 1.43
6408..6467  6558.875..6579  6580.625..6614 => -0.16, 1.49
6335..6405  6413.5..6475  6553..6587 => 0.13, 1.42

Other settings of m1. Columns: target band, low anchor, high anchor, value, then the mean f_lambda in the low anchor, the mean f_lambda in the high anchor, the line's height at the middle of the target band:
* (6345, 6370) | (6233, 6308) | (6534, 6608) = 0.085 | 1.25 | 1.59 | 1.34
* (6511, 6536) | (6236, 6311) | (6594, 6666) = 0.093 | 1.25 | 1.7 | 1.56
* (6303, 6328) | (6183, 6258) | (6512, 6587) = 0.072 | 1.27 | 1.58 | 1.36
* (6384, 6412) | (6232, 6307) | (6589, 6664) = 0.088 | 1.25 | 1.66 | 1.39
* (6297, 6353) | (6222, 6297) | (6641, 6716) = 0.039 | 1.26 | 1.45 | 1.29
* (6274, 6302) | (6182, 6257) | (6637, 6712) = 0.047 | 1.27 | 1.47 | 1.3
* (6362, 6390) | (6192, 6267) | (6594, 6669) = 0.136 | 1.26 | 1.69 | 1.42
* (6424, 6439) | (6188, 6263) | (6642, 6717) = 0.008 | 1.27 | 1.44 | 1.35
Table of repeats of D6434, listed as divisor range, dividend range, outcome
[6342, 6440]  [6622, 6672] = 1.29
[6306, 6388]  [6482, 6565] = 1.18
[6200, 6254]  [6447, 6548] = 1.06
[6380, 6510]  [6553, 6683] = 1.27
